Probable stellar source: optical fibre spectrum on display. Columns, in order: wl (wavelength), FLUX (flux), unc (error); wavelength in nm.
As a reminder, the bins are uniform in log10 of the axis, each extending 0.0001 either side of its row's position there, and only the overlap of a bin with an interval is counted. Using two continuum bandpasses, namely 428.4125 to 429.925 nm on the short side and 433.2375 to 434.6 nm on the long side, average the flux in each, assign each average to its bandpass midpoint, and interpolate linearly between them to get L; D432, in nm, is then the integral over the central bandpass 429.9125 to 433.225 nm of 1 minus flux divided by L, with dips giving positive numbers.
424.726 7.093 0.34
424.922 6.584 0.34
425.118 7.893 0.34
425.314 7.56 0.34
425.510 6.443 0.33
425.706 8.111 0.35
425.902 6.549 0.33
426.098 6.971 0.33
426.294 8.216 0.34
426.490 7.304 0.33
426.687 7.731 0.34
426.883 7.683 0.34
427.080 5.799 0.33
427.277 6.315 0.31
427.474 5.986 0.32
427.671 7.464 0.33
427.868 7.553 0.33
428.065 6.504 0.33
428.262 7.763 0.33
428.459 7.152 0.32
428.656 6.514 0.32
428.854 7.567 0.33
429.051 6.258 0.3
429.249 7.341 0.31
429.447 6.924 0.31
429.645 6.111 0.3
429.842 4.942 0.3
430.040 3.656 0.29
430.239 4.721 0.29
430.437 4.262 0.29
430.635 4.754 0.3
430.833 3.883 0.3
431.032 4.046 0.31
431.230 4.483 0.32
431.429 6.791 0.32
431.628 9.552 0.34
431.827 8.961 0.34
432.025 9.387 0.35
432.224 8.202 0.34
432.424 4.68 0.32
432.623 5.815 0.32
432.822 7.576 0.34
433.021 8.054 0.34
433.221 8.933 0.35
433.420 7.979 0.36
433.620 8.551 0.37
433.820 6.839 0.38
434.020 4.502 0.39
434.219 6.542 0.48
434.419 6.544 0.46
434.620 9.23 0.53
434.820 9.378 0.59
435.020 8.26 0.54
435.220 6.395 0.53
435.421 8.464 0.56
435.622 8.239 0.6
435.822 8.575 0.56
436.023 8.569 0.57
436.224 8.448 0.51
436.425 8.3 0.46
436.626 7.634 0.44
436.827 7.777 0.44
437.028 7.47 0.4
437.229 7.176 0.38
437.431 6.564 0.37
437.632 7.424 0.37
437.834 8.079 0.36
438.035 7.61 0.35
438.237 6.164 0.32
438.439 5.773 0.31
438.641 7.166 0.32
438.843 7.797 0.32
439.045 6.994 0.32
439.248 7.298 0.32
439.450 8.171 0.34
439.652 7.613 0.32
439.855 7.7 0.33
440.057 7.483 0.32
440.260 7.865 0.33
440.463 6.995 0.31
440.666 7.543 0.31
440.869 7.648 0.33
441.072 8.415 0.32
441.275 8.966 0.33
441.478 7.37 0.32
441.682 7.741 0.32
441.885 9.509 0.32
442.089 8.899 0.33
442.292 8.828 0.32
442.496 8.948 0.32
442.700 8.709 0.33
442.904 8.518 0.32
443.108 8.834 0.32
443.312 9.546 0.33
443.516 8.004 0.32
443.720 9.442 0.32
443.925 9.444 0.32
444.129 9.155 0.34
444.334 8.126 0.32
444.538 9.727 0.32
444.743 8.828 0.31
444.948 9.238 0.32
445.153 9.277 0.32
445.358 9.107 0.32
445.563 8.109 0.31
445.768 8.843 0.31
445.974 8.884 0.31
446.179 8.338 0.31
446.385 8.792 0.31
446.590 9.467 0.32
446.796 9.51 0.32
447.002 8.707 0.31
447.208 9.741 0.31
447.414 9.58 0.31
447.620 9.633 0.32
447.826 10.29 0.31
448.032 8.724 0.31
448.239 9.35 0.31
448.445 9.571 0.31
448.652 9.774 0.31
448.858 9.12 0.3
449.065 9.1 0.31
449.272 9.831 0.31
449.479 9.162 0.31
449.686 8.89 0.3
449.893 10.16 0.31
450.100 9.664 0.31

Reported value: 0.30 nm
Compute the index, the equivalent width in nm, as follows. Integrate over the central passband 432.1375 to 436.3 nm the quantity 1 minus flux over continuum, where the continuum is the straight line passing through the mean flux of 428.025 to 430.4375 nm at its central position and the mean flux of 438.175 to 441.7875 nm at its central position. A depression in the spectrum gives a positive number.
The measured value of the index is -0.485 nm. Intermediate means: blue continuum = 6.2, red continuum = 7.5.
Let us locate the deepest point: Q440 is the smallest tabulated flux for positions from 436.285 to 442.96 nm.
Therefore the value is 5.773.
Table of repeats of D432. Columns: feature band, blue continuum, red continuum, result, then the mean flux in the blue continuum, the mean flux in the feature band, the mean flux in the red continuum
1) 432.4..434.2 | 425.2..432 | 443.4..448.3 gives 0.045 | 6.56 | 7.07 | 9.1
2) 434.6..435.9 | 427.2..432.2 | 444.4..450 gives -0.181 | 6.38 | 8.31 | 9.24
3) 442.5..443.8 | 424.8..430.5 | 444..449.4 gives -0.017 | 6.7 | 8.84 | 9.19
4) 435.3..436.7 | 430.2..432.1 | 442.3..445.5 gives -0.218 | 6.09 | 8.3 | 8.98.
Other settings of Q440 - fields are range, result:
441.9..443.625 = 8.004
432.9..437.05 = 4.502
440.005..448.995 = 6.995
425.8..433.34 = 3.656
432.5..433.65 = 5.815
